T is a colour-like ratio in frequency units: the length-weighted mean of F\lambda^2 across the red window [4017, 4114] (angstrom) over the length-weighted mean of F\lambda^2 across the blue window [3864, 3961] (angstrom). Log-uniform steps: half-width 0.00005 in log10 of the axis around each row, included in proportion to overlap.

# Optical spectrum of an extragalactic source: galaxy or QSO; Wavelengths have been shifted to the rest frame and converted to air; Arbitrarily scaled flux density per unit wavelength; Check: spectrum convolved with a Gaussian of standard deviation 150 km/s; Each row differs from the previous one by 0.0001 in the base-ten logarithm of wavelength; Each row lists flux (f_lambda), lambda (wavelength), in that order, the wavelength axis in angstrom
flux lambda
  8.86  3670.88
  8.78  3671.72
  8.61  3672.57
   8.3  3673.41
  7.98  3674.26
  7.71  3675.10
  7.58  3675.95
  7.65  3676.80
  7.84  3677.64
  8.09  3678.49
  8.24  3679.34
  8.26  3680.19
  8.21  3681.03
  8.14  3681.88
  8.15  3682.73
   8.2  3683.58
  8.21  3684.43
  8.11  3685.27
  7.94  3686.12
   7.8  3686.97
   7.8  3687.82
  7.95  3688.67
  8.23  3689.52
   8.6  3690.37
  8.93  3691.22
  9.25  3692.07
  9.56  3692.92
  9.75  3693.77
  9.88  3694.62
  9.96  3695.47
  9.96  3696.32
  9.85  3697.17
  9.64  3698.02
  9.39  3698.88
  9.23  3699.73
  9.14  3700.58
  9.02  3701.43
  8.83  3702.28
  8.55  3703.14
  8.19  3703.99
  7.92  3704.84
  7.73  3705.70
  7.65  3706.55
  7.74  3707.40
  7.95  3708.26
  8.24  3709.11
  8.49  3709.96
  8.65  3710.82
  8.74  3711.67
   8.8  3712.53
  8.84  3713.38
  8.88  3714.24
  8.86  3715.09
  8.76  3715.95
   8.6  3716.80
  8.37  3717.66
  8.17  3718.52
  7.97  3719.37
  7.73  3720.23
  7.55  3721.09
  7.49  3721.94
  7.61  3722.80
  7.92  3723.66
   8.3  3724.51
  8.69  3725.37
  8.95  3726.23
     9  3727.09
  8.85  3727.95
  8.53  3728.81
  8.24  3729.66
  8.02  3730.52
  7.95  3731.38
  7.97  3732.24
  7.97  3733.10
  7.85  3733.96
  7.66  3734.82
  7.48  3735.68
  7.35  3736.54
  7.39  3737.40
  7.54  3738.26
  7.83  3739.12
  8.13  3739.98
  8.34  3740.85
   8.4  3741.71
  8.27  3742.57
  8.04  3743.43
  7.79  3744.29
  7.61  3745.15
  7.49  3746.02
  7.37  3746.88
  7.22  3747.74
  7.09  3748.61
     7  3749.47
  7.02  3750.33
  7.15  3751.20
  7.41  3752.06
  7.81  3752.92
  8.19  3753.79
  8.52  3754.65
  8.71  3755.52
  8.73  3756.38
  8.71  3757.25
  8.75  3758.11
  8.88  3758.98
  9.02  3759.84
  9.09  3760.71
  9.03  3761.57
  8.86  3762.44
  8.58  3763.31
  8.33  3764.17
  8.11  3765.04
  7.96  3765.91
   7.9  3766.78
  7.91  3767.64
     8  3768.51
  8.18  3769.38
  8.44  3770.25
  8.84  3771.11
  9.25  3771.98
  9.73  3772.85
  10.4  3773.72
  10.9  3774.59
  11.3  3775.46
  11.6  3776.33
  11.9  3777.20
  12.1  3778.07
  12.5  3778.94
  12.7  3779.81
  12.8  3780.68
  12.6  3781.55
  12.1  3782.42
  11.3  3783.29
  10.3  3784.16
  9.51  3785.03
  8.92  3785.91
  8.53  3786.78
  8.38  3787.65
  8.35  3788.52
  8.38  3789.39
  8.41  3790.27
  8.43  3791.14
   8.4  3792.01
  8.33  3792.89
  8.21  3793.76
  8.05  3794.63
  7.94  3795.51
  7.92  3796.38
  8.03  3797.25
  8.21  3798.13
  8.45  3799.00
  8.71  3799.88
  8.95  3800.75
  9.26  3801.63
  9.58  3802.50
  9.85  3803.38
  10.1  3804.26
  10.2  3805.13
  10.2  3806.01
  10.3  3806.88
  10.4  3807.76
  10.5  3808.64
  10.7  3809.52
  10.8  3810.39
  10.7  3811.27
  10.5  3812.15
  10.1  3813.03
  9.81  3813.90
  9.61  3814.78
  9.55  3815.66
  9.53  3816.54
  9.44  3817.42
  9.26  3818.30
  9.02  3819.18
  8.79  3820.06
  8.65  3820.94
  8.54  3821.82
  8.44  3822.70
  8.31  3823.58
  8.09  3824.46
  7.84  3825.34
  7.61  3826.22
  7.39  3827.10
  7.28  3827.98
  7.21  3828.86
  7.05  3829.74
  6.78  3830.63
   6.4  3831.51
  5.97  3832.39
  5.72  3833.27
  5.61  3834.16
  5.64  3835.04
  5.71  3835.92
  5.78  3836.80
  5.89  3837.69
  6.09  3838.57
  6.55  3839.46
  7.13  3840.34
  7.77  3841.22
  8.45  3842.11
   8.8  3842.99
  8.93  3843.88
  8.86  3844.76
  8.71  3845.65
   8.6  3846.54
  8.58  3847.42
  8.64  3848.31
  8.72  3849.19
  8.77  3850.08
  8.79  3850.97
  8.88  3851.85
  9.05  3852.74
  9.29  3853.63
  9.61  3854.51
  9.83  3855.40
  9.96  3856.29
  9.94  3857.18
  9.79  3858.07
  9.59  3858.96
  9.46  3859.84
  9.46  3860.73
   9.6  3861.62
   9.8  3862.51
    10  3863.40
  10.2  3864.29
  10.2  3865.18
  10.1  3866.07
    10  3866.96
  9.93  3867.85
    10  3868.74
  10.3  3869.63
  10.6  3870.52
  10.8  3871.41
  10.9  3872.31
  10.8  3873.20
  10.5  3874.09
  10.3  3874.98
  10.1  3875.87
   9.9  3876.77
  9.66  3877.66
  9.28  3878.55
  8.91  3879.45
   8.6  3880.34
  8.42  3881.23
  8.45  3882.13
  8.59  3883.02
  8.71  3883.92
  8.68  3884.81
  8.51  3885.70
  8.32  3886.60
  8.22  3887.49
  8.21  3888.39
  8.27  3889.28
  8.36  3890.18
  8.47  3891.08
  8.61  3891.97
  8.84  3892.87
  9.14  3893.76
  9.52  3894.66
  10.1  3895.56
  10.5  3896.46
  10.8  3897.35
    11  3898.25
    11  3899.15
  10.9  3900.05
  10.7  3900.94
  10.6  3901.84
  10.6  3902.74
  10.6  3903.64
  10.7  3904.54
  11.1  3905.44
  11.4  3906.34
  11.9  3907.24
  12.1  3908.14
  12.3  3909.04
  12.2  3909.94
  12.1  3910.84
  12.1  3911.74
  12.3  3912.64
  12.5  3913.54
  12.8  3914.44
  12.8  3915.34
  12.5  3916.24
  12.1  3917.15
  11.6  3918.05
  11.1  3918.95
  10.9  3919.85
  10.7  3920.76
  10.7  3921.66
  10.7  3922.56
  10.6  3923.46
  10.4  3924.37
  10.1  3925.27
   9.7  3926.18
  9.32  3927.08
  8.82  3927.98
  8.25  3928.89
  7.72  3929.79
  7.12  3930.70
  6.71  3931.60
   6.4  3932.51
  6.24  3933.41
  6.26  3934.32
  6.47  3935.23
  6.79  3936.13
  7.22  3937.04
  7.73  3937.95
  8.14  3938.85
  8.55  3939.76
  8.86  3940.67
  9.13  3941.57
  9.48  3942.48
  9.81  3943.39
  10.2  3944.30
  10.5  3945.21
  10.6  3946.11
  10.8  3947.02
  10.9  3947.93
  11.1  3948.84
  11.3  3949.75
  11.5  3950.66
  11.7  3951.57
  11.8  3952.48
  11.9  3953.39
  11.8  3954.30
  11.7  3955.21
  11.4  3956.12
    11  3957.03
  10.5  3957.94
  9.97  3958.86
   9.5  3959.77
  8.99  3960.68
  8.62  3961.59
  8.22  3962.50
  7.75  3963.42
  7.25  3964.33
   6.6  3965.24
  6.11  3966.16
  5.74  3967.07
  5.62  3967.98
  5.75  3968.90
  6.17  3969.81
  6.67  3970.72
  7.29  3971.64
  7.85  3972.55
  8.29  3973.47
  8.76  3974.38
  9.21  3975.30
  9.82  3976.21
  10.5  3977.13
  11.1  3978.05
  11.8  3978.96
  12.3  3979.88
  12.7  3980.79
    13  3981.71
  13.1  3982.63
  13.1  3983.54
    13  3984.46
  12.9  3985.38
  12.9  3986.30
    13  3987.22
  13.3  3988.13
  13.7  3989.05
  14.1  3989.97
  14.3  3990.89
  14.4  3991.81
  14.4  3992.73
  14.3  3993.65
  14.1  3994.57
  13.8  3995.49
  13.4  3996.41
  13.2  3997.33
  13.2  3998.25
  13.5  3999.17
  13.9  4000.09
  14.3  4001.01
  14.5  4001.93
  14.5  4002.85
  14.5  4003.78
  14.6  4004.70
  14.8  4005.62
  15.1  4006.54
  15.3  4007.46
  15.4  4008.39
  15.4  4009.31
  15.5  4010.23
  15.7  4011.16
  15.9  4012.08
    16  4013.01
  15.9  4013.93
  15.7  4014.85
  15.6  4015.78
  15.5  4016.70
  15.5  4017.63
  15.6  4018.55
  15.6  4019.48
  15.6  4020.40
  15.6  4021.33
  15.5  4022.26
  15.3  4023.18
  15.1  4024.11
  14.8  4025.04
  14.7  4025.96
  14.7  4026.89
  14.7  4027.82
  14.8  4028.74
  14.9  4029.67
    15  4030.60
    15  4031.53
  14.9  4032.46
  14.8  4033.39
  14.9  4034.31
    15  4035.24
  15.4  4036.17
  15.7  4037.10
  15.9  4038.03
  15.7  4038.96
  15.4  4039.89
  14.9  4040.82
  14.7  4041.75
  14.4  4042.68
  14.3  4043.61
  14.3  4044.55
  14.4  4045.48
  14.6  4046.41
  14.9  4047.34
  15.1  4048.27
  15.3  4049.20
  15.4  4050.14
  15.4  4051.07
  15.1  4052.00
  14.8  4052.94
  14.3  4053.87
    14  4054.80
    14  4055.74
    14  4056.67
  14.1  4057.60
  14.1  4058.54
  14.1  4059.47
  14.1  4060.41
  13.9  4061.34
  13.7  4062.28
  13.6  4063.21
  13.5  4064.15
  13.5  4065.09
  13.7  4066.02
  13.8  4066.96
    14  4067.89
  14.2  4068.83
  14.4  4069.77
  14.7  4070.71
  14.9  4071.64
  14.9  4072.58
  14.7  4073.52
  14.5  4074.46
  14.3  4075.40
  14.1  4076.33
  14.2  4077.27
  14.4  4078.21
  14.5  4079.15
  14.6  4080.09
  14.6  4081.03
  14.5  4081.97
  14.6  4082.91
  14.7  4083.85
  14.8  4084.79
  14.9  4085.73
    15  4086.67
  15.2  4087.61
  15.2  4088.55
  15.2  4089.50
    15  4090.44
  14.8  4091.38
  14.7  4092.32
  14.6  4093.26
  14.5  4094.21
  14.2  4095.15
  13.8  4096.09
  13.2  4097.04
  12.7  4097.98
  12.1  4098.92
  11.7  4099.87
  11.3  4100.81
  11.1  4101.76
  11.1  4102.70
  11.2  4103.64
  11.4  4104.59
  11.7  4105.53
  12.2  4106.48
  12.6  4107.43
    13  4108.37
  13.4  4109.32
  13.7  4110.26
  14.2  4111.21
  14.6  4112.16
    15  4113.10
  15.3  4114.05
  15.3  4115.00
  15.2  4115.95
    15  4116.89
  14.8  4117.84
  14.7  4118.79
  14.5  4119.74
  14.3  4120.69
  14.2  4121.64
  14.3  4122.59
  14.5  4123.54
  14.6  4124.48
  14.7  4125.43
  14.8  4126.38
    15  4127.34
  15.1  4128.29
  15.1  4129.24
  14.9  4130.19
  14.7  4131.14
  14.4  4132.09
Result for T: 1.5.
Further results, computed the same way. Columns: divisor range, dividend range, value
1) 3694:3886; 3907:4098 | 1.61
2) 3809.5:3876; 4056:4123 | 1.80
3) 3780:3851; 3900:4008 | 1.34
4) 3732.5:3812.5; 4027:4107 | 1.84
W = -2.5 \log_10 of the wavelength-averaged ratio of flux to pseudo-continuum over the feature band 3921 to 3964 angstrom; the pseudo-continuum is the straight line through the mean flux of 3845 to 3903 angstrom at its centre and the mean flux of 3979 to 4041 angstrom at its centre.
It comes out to 0.27 mag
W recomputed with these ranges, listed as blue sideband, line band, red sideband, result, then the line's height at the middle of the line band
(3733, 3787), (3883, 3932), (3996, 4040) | 0.208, 12.4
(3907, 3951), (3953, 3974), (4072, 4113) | 0.261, 10.8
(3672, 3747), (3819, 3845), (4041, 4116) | 0.363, 10.2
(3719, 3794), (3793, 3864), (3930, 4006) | 0.086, 9.35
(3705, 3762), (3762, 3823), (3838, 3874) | -0.101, 8.68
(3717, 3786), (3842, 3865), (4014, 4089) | 0.165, 10.8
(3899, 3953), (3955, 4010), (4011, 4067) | 0.099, 12.5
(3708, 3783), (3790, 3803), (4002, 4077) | 0.153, 9.74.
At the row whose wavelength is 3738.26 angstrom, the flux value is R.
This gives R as 7.54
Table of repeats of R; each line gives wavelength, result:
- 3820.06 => 8.79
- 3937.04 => 7.22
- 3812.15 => 10.5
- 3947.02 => 10.8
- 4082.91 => 14.6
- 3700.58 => 9.14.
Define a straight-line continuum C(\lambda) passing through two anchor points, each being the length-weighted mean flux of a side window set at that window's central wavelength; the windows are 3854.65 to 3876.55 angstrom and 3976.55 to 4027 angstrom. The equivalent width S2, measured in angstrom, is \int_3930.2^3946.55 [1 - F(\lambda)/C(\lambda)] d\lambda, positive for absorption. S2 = 5.6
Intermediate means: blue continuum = 10.1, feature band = 8.12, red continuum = 14.3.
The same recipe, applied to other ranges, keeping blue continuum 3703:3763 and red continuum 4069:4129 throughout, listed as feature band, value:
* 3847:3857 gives 0.9 angstrom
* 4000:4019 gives -3.9 angstrom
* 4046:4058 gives -1.2 angstrom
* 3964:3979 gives 5.3 angstrom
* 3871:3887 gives 1.7 angstrom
